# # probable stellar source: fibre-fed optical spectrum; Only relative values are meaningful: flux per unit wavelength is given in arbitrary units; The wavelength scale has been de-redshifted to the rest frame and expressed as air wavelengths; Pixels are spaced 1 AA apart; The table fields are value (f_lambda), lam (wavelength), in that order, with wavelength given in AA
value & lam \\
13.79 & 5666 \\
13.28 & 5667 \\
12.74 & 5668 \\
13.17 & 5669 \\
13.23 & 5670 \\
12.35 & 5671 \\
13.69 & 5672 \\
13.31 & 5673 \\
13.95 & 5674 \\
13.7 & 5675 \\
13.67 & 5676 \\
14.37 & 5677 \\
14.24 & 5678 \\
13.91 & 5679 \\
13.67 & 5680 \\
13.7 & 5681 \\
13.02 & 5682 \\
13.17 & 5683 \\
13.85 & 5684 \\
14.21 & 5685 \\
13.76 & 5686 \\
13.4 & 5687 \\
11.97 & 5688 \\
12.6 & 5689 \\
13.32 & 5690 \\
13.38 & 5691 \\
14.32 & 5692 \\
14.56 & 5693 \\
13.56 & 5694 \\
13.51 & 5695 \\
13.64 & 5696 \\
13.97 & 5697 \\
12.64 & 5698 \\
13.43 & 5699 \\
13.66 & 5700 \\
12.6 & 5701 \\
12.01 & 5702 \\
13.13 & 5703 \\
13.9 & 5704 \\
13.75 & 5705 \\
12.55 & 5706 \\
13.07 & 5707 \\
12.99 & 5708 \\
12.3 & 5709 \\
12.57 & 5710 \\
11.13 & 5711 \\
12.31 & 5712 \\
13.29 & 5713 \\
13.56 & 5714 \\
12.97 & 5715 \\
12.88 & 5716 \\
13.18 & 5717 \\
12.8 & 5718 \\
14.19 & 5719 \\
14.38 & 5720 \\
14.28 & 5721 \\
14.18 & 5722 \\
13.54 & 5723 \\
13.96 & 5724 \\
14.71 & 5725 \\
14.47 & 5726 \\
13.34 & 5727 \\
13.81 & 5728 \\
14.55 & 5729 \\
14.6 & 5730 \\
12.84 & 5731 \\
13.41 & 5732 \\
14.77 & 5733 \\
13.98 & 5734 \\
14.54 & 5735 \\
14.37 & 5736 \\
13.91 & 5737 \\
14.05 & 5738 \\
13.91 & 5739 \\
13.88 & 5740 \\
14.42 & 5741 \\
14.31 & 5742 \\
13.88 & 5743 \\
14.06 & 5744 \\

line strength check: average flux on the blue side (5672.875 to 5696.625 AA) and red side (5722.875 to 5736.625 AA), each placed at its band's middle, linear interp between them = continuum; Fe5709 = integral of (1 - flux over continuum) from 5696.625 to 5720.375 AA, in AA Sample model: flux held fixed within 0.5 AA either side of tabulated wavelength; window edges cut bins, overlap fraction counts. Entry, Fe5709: 1.4 AA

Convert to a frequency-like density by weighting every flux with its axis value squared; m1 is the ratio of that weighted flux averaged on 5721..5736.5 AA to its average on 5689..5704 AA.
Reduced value 1.06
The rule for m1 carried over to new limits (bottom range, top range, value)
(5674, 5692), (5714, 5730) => 1.03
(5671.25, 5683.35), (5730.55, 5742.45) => 1.05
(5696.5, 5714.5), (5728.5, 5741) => 1.10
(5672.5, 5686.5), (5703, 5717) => 0.95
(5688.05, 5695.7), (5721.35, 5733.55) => 1.05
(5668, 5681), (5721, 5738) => 1.06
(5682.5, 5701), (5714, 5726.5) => 1.03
